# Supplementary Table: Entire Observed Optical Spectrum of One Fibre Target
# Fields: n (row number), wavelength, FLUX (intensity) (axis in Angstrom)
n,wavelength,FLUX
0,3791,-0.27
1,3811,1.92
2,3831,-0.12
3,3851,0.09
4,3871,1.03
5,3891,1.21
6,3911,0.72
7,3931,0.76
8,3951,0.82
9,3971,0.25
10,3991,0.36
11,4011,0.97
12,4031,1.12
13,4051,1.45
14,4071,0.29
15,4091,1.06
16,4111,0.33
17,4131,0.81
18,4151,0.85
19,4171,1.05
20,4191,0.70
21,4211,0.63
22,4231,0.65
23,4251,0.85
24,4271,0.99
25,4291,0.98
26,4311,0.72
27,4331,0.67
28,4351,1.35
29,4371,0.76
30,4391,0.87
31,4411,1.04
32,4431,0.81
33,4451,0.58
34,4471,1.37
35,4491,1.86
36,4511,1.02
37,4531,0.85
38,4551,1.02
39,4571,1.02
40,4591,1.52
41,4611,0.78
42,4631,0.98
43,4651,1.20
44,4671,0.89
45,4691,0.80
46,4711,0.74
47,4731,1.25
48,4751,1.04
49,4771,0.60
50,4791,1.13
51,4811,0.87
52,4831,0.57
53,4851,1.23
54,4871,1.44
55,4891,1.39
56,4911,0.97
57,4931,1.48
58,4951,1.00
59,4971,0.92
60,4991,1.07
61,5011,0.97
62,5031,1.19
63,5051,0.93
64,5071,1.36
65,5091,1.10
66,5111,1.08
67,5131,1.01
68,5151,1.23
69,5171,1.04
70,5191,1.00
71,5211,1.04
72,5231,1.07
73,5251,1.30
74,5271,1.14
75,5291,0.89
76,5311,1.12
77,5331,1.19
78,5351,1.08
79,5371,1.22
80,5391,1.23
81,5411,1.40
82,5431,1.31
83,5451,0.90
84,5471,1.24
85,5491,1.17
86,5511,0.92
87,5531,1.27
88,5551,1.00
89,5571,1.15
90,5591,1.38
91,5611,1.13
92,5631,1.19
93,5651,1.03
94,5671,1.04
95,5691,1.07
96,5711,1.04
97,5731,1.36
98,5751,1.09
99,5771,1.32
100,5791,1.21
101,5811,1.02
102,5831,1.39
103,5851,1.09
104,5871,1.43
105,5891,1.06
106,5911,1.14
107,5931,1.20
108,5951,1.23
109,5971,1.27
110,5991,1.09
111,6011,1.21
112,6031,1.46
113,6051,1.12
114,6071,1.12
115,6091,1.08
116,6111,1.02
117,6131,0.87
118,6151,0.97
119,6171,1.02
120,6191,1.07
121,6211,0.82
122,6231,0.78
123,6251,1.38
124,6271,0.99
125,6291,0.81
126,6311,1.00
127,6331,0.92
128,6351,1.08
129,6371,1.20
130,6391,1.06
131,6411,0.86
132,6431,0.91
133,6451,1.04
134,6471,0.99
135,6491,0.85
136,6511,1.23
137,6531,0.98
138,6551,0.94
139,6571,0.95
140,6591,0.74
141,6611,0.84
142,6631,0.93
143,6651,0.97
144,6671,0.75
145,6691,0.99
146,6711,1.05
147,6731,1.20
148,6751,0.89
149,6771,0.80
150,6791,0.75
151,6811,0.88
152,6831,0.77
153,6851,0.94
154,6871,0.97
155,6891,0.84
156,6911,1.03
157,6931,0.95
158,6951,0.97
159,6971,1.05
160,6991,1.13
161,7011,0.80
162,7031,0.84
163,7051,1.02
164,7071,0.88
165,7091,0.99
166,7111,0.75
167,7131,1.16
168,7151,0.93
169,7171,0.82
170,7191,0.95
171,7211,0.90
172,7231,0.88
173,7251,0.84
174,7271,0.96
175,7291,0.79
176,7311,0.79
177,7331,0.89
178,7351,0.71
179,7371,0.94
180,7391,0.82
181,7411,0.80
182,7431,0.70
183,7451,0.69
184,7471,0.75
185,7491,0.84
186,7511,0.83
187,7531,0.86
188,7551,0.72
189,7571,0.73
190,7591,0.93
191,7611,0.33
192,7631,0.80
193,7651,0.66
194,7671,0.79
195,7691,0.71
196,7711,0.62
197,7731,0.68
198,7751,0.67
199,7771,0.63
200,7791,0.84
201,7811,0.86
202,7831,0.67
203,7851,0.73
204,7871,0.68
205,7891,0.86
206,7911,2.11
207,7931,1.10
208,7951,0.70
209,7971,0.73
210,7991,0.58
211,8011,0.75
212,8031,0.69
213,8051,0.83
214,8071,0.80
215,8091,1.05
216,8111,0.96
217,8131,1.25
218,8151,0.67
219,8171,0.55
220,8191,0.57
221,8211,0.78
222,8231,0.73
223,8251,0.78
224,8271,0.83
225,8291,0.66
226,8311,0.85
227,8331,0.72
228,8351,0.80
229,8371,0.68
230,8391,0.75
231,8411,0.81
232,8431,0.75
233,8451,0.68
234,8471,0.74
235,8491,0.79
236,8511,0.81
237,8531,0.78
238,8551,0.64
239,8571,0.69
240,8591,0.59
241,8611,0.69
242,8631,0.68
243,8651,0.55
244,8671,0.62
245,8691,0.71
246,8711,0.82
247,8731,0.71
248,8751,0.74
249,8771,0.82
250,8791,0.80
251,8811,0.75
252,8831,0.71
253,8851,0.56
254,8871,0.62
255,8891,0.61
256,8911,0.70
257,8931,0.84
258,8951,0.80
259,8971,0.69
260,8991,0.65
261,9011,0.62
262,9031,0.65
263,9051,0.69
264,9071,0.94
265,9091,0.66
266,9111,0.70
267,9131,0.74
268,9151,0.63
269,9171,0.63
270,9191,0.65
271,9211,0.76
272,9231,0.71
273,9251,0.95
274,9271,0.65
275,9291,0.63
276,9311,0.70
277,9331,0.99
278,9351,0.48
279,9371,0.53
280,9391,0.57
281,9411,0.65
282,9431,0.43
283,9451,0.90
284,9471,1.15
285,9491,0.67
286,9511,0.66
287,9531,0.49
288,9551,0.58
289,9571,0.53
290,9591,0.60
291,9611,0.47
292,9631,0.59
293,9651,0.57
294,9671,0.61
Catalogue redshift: 0.21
